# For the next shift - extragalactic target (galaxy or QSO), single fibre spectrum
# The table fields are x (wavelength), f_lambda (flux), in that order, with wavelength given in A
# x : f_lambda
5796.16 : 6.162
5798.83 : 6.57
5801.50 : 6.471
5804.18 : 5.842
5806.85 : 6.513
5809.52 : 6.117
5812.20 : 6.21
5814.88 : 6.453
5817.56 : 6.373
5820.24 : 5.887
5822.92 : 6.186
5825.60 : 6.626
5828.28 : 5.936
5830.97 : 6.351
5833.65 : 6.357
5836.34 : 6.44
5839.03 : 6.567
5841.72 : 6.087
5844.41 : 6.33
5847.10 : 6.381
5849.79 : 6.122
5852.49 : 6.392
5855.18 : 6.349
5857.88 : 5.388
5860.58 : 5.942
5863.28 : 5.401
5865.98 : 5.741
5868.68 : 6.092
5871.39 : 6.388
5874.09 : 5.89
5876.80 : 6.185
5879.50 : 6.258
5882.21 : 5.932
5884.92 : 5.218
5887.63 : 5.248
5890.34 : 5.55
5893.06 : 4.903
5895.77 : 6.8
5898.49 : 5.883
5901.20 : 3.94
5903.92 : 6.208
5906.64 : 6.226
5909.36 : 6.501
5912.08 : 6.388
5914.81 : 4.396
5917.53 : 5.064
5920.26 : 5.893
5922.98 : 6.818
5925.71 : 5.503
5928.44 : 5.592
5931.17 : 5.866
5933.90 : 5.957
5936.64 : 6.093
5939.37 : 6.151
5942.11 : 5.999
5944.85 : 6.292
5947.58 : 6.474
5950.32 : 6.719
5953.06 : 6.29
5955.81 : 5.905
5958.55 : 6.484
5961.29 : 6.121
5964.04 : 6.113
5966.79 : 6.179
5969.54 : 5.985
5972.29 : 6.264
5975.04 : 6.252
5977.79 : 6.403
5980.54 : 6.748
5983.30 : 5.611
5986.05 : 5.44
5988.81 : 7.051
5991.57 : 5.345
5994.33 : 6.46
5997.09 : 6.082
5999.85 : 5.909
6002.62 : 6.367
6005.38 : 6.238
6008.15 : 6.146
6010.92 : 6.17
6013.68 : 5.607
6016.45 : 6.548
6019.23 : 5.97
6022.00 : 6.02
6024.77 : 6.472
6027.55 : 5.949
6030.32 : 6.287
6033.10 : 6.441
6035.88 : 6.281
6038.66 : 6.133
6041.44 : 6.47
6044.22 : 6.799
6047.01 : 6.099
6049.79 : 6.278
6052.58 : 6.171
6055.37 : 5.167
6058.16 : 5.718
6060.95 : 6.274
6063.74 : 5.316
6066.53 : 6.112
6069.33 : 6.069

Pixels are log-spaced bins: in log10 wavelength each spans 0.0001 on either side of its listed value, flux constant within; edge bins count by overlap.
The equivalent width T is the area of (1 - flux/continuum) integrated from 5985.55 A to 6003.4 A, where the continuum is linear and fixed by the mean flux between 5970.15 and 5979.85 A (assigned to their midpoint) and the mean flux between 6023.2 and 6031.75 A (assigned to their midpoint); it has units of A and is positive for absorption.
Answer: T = 0.5 A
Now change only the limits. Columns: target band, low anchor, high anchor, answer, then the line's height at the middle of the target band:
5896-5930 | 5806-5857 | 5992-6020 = 2.6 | 6.21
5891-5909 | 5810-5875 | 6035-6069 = 1.3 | 6.14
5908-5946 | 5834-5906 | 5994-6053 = 0.9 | 6.03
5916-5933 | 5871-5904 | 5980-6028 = 0.1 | 5.82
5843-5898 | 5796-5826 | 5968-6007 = 2.7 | 6.24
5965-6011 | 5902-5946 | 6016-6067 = -1.0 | 6.02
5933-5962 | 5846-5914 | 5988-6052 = -0.9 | 6.04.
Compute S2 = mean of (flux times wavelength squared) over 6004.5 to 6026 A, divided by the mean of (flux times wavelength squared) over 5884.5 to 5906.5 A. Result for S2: 1.16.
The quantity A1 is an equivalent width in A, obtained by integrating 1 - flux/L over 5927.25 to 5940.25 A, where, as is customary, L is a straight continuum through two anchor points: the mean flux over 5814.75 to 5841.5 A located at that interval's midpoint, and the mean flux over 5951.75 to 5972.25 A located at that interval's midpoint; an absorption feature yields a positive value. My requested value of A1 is 0.55 A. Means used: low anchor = 6.3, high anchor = 6.16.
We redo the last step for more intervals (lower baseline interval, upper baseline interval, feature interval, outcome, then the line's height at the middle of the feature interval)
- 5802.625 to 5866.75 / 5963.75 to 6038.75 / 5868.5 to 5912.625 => 2.32 A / 6.17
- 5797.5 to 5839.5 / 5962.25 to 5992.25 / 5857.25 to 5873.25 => 1.04 A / 6.25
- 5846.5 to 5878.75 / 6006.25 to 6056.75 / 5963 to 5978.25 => -0.19 A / 6.11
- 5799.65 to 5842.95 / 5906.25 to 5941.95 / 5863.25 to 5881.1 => 0.12 A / 6.08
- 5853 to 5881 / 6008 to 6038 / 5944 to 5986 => -0.90 A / 6.1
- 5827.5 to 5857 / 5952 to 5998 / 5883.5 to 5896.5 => 1.58 A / 6.25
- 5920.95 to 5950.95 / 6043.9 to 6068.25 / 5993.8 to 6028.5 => -0.74 A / 6.02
